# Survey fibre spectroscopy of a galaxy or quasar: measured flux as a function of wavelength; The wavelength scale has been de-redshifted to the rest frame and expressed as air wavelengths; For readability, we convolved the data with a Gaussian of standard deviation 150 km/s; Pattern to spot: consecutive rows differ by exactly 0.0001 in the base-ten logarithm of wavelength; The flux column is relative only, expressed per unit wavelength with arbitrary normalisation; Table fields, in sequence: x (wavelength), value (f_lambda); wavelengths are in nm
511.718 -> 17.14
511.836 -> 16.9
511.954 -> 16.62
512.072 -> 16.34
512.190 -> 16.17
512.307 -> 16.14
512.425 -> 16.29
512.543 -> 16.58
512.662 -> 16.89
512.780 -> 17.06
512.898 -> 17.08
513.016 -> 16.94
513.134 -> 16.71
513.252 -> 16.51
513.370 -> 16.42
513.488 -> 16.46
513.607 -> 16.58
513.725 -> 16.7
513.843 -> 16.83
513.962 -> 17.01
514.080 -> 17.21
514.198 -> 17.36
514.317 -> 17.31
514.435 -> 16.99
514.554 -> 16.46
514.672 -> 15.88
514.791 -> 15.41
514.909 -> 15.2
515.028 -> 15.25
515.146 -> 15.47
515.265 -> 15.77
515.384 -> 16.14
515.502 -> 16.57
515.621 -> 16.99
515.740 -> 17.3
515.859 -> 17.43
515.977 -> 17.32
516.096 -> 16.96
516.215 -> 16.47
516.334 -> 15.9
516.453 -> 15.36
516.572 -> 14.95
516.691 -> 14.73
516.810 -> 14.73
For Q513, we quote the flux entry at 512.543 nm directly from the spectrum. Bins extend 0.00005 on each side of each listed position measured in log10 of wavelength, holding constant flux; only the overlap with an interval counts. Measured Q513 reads 16.58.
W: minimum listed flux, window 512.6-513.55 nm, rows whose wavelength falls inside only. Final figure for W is 16.42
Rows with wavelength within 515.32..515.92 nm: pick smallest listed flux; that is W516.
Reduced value 16.14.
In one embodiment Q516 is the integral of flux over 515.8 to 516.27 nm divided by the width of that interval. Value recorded 17.1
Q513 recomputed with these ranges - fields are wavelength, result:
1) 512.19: 16.17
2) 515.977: 17.32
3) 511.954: 16.62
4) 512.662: 16.89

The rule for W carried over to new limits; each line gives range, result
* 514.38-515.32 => 15.2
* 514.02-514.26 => 17.21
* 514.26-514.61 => 16.46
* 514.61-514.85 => 15.41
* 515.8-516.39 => 15.9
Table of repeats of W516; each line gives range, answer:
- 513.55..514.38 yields 16.58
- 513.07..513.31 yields 16.51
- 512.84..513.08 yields 16.94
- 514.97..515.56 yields 15.25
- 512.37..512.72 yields 16.29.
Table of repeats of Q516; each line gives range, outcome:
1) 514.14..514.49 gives 17.2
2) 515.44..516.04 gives 17.1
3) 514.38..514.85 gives 16.2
